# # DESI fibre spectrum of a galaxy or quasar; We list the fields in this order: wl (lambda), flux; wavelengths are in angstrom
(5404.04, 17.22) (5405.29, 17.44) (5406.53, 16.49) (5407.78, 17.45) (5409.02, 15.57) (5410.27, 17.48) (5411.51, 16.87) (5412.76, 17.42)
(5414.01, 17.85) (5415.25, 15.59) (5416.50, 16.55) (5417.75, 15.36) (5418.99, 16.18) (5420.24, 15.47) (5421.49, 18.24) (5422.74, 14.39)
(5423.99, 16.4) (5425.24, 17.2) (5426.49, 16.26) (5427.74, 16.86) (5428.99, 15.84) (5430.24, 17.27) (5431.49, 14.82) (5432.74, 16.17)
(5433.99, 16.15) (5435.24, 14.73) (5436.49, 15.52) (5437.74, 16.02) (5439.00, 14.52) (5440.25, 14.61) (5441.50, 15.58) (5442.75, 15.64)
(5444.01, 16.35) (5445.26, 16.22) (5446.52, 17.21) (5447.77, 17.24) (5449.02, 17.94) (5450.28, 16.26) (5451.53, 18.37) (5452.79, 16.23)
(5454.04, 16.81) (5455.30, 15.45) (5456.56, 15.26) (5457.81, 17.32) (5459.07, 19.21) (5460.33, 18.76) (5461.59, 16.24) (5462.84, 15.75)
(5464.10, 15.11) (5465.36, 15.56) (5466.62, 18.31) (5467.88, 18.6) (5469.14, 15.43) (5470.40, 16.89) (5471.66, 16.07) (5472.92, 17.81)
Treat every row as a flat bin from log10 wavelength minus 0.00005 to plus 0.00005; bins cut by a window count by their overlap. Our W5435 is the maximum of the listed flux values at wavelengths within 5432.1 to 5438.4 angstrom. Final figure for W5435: 16.17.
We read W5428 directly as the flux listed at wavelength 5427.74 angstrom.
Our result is 16.86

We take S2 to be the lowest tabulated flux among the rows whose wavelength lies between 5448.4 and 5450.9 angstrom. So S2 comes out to 16.26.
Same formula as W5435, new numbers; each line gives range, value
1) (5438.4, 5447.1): 17.21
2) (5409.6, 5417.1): 17.85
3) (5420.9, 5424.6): 18.24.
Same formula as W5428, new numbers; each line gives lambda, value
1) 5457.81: 17.32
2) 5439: 14.52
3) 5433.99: 16.15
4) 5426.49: 16.26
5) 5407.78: 17.45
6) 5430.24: 17.27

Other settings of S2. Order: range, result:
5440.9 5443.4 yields 15.58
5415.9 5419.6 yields 15.36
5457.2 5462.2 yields 16.24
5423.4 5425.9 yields 16.4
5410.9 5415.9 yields 15.59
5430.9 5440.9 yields 14.52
